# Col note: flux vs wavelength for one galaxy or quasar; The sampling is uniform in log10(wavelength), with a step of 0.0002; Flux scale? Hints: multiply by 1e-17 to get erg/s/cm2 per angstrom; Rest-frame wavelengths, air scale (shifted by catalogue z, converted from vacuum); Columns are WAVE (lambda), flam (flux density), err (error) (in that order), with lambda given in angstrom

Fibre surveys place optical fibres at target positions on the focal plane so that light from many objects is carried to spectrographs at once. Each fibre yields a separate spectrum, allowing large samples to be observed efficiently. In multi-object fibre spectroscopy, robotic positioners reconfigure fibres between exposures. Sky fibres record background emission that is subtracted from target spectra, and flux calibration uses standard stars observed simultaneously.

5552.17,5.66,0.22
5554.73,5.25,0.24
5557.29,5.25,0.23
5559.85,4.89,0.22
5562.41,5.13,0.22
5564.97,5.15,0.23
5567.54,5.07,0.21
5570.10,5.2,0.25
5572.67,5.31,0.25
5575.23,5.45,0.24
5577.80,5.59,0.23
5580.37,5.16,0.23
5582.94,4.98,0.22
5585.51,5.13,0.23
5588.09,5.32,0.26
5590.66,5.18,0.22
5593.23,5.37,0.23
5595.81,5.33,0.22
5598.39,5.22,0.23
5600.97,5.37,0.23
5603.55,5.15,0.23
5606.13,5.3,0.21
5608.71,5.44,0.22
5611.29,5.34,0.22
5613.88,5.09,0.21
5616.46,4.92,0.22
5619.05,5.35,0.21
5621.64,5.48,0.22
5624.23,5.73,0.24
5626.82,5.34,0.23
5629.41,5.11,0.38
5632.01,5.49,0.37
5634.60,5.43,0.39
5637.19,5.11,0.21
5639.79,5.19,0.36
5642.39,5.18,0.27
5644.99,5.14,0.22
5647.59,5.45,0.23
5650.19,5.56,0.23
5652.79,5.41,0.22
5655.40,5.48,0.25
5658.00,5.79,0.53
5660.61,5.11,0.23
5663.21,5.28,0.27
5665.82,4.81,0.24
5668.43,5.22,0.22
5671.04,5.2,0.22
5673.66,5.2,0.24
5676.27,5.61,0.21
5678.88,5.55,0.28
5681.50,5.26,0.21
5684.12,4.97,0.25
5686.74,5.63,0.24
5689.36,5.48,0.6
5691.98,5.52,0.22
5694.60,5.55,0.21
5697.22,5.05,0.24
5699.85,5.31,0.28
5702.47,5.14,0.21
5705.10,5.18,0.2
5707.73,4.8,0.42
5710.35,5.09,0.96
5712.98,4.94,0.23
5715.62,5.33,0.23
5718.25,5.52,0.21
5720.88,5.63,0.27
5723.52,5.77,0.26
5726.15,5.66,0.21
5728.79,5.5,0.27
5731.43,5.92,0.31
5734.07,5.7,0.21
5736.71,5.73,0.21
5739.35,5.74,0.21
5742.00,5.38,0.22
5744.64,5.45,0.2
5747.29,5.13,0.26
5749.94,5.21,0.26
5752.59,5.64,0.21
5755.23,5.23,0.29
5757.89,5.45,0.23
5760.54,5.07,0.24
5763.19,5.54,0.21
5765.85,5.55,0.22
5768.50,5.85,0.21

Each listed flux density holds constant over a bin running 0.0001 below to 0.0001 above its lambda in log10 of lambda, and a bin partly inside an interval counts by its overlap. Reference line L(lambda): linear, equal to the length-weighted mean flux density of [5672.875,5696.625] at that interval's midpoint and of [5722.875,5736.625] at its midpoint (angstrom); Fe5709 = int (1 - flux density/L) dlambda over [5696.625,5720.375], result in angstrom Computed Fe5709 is 1.7 angstrom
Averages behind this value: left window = 5.41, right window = 5.71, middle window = 5.17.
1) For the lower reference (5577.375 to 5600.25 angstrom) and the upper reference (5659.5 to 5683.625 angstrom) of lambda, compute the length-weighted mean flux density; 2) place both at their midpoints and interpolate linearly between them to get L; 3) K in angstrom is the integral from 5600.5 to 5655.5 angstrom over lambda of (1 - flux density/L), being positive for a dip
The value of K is -0.8 angstrom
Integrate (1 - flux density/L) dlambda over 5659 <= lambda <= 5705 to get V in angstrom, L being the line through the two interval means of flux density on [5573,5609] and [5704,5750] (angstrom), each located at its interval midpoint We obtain 0.8 angstrom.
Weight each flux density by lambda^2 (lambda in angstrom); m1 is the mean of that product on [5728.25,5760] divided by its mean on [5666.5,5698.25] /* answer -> 1.05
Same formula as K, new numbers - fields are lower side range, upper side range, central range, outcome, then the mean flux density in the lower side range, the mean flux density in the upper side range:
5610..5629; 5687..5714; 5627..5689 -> -0.52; 5.31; 5.23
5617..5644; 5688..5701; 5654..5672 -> 0.28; 5.33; 5.38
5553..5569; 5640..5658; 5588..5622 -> -0.03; 5.14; 5.39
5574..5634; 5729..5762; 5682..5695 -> -0.02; 5.3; 5.47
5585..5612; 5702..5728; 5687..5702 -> -0.21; 5.29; 5.32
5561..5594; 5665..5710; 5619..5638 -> -0.51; 5.23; 5.26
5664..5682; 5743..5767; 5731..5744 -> -0.79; 5.26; 5.36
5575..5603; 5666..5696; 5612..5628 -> -0.06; 5.27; 5.36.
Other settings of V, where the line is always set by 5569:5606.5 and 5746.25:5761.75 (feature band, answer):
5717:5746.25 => -1.9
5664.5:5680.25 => 0.0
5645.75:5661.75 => -0.5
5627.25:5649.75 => 0.0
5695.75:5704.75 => 0.2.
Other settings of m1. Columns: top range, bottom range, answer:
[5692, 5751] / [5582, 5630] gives 1.07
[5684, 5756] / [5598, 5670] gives 1.05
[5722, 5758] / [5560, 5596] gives 1.12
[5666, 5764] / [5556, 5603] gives 1.08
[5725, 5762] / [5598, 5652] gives 1.08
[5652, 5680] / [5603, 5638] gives 1.02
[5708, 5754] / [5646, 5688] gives 1.05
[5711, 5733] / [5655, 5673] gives 1.07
